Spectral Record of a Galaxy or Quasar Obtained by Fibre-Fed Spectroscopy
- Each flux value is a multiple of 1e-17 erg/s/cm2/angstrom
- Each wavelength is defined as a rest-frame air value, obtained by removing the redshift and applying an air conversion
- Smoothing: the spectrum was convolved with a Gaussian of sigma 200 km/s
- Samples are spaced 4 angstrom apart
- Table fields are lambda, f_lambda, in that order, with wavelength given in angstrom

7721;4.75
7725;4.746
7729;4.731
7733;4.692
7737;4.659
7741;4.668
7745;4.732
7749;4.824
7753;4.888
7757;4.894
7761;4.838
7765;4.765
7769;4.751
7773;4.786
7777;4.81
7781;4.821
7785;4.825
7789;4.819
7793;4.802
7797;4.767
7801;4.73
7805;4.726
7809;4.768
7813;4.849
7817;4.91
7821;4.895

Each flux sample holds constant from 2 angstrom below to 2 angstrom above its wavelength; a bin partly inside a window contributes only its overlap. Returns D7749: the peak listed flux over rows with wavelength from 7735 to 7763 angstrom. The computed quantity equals 4.894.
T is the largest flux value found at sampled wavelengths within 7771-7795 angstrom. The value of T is 4.825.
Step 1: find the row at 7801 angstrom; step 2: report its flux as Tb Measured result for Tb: 4.73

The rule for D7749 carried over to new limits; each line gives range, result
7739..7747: 4.732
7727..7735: 4.731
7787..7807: 4.819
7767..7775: 4.786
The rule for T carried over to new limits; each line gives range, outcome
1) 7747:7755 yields 4.888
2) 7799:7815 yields 4.849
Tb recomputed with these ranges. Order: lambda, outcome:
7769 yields 4.751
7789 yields 4.819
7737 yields 4.659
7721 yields 4.75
